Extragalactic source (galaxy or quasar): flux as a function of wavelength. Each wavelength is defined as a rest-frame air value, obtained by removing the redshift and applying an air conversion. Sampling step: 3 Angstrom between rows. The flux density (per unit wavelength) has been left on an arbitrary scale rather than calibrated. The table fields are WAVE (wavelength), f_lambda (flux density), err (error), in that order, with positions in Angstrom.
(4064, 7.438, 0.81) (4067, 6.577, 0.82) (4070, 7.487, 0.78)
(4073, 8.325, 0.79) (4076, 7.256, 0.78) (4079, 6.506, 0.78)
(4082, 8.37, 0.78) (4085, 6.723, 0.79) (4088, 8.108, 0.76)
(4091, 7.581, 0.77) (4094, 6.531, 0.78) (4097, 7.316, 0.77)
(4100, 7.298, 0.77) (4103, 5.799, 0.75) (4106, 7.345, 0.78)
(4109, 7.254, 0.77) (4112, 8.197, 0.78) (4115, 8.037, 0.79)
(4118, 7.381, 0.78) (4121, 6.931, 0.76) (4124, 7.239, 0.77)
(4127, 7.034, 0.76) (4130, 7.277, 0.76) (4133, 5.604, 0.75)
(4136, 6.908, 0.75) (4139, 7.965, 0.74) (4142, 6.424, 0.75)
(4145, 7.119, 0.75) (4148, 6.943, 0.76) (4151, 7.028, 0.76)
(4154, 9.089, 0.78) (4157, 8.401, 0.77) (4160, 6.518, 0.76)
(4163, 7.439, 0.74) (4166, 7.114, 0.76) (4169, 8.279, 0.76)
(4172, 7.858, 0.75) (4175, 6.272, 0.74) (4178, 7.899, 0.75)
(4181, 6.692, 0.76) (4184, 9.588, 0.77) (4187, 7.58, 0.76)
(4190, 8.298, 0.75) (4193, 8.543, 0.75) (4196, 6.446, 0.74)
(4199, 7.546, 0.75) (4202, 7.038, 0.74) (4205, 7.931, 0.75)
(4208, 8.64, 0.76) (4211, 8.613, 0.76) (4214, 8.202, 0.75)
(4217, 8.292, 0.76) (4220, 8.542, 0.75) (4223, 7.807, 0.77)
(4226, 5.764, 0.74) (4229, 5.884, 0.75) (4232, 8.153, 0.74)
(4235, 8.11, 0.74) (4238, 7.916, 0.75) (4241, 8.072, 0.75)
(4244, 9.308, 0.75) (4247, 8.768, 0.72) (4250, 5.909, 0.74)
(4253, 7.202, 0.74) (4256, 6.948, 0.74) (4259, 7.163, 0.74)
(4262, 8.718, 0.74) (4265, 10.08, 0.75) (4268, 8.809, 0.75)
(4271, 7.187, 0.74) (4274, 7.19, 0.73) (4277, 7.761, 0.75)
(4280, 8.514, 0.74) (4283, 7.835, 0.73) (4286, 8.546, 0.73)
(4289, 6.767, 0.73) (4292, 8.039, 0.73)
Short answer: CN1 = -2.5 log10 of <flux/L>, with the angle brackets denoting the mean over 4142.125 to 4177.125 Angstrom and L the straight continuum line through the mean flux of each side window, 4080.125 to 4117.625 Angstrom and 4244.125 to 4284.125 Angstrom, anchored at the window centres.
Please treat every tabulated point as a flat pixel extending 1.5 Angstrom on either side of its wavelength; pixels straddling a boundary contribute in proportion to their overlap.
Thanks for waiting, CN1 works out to 0.02 mag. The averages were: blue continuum 7.37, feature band 7.43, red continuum 7.9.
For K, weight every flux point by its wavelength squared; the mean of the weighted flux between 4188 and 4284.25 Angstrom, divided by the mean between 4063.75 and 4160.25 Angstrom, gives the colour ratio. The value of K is 1.14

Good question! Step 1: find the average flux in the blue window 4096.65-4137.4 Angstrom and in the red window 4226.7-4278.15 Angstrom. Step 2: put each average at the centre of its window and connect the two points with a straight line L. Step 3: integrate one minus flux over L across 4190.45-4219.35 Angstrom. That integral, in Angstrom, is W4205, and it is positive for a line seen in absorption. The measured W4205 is -1.5 Angstrom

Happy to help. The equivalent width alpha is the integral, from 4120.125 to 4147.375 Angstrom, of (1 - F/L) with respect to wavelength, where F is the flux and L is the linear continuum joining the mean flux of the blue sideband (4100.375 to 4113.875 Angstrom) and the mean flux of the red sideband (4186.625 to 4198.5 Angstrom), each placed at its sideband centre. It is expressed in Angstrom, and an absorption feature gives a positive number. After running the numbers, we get 1.50 Angstrom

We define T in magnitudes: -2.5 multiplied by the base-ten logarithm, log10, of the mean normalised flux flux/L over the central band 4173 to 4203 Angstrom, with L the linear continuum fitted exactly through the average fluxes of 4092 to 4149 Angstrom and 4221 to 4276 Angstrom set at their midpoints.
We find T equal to -0.026 mag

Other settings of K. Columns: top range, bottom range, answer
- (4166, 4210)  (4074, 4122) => 1.11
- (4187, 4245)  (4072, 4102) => 1.13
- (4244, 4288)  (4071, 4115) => 1.17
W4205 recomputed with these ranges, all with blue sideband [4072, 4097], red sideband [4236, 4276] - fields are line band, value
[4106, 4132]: 0.4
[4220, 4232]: 1.4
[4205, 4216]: -0.8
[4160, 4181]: 0.9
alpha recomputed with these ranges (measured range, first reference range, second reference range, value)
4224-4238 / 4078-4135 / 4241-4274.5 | 1.29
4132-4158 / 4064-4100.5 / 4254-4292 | 0.90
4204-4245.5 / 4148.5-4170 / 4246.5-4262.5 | -3.05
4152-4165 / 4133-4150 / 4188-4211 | -1.09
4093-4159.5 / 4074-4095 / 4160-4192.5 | 2.35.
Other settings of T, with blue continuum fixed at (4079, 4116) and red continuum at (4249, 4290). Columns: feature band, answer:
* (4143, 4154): 0.03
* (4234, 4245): -0.08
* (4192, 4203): 0.04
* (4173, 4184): 0.03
